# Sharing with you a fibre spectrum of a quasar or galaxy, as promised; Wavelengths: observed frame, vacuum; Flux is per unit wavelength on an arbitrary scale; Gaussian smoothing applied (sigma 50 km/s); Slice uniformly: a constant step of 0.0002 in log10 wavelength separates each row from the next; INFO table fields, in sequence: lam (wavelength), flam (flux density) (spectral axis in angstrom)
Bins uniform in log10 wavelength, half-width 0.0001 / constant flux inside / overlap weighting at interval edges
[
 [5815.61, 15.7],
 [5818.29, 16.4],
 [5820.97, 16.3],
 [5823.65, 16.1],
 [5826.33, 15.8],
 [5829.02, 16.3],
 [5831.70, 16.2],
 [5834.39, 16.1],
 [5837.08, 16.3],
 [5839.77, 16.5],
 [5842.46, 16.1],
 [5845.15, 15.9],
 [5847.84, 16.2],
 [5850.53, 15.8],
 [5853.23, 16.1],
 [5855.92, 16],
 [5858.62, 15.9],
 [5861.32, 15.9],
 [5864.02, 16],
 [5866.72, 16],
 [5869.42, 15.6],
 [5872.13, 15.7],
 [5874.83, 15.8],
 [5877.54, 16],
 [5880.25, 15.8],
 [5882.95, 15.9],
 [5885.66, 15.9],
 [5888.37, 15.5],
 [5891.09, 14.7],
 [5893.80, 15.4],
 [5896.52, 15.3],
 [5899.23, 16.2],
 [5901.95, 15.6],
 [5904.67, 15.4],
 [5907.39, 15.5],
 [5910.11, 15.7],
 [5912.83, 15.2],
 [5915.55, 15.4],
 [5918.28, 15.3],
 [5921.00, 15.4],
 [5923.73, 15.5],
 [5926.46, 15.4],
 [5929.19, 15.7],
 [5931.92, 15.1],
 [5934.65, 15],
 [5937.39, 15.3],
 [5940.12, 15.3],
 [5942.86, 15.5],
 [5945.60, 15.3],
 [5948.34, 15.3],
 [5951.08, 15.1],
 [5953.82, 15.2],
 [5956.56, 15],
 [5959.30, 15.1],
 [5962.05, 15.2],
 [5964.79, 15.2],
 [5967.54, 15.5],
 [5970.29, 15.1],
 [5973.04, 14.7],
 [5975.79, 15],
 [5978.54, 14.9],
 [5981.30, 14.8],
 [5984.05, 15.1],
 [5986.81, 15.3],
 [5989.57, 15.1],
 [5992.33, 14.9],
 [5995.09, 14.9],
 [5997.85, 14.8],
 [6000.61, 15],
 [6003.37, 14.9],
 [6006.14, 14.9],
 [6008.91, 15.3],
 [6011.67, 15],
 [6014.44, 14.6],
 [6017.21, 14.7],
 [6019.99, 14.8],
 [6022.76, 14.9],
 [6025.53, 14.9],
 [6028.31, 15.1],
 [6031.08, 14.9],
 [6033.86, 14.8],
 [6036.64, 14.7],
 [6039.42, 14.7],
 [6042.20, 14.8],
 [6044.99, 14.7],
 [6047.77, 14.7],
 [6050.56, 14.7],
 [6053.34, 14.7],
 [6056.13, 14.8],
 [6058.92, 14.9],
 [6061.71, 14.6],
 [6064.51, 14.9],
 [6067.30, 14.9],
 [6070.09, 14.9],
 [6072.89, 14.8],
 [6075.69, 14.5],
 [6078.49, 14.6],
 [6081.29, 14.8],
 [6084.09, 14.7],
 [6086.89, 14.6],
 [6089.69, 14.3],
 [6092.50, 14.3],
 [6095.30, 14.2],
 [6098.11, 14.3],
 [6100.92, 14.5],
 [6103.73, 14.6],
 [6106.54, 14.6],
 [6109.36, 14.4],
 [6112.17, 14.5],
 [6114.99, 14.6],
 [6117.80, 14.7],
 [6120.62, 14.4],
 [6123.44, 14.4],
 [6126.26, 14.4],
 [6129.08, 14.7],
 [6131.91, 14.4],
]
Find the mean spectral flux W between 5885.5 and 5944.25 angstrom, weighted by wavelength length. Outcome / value 15.4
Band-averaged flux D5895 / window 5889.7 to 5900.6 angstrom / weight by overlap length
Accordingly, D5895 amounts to 15.4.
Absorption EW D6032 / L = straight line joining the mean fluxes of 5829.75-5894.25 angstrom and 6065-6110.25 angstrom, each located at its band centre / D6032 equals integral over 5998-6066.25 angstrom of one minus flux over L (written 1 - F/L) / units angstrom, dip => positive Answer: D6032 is 0.29 angstrom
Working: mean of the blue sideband 15.9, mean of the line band 14.8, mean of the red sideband 14.6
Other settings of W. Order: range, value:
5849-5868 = 16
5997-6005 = 14.9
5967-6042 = 14.9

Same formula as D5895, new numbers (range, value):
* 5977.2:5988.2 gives 15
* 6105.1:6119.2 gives 14.6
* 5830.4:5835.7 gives 16.1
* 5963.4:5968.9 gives 15.4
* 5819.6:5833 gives 16.1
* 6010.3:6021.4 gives 14.8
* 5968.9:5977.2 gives 14.9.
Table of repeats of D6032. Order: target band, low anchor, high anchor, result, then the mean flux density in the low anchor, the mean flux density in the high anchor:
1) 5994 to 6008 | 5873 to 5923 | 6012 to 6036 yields 0.1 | 15.6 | 14.8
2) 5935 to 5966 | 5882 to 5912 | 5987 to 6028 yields 0.0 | 15.5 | 14.9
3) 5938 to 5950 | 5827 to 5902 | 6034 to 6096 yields 0.1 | 15.9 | 14.7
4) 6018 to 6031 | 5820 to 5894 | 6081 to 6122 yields 0.0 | 15.9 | 14.5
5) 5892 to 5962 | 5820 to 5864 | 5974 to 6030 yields 0.5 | 16.1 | 14.9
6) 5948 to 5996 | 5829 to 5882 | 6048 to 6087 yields 0.7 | 16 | 14.7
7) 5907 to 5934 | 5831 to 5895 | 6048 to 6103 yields 0.2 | 15.9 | 14.6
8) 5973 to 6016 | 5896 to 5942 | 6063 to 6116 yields 0.3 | 15.4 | 14.6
